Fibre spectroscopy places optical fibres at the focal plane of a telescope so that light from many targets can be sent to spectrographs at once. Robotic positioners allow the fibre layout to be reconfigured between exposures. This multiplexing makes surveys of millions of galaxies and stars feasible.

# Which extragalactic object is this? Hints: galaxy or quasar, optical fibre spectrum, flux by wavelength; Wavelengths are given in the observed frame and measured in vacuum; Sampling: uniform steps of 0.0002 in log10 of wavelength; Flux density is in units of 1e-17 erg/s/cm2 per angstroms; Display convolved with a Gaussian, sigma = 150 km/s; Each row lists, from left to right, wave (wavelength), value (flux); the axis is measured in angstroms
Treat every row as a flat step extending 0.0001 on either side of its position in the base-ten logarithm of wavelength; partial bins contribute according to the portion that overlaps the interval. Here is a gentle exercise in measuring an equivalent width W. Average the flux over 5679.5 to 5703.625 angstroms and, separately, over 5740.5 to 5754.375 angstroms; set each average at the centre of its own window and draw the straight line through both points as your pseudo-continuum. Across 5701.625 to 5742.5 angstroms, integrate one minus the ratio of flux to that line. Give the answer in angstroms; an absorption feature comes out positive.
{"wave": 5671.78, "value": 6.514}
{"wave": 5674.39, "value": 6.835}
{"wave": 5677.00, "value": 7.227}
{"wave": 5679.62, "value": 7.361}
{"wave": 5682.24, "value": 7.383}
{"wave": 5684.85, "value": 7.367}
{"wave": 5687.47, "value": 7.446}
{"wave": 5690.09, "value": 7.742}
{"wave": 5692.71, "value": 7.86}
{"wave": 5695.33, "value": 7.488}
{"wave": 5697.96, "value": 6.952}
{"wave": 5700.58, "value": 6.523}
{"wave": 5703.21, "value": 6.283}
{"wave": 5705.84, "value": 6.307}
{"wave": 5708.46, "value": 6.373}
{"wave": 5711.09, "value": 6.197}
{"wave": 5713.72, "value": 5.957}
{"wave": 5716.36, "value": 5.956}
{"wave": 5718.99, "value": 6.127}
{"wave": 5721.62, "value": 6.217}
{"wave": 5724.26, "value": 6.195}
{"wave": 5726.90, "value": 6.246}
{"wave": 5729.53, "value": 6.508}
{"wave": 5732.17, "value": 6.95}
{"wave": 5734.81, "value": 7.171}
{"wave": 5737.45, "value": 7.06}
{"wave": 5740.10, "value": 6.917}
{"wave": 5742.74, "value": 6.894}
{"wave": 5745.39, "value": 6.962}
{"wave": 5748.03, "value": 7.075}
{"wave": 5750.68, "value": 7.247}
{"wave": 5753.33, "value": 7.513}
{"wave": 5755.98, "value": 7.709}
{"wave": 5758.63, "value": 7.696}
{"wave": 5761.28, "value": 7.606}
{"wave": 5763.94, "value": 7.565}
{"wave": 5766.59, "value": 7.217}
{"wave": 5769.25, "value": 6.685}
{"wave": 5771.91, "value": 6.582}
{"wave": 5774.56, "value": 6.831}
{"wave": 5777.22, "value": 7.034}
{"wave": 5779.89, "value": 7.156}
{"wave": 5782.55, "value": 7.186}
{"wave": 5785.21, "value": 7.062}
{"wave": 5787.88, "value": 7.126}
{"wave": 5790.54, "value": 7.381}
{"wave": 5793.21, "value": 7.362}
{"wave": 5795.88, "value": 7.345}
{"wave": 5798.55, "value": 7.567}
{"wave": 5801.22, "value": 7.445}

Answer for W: 4.2 angstroms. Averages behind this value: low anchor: 7.27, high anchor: 7.12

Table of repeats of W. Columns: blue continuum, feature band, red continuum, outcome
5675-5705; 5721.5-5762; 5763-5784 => 0.5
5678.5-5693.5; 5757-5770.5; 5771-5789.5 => -0.5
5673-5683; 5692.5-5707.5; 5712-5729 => -0.4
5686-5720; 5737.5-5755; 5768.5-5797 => -0.5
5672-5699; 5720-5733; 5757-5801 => 1.6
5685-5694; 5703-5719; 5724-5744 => 2.3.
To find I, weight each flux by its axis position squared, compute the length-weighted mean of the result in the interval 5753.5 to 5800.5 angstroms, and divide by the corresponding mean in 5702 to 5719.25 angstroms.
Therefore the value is 1.20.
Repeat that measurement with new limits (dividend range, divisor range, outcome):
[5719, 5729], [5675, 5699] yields 0.85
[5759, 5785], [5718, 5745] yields 1.09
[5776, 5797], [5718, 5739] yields 1.12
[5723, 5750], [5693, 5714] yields 1.04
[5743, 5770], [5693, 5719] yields 1.15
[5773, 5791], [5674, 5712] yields 1.04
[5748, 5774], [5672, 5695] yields 1.02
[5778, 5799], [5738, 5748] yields 1.06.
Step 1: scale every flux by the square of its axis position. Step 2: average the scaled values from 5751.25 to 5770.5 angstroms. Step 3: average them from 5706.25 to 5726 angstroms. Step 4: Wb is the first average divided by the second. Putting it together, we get 1.22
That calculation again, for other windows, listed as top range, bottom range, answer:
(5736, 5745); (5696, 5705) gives 1.06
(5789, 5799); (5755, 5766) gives 0.98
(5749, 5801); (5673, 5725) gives 1.10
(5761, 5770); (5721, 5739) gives 1.11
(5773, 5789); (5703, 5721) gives 1.17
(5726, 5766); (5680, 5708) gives 1.02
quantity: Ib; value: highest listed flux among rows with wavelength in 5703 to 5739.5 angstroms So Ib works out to 7.171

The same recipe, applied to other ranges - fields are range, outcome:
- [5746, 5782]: 7.709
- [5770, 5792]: 7.381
